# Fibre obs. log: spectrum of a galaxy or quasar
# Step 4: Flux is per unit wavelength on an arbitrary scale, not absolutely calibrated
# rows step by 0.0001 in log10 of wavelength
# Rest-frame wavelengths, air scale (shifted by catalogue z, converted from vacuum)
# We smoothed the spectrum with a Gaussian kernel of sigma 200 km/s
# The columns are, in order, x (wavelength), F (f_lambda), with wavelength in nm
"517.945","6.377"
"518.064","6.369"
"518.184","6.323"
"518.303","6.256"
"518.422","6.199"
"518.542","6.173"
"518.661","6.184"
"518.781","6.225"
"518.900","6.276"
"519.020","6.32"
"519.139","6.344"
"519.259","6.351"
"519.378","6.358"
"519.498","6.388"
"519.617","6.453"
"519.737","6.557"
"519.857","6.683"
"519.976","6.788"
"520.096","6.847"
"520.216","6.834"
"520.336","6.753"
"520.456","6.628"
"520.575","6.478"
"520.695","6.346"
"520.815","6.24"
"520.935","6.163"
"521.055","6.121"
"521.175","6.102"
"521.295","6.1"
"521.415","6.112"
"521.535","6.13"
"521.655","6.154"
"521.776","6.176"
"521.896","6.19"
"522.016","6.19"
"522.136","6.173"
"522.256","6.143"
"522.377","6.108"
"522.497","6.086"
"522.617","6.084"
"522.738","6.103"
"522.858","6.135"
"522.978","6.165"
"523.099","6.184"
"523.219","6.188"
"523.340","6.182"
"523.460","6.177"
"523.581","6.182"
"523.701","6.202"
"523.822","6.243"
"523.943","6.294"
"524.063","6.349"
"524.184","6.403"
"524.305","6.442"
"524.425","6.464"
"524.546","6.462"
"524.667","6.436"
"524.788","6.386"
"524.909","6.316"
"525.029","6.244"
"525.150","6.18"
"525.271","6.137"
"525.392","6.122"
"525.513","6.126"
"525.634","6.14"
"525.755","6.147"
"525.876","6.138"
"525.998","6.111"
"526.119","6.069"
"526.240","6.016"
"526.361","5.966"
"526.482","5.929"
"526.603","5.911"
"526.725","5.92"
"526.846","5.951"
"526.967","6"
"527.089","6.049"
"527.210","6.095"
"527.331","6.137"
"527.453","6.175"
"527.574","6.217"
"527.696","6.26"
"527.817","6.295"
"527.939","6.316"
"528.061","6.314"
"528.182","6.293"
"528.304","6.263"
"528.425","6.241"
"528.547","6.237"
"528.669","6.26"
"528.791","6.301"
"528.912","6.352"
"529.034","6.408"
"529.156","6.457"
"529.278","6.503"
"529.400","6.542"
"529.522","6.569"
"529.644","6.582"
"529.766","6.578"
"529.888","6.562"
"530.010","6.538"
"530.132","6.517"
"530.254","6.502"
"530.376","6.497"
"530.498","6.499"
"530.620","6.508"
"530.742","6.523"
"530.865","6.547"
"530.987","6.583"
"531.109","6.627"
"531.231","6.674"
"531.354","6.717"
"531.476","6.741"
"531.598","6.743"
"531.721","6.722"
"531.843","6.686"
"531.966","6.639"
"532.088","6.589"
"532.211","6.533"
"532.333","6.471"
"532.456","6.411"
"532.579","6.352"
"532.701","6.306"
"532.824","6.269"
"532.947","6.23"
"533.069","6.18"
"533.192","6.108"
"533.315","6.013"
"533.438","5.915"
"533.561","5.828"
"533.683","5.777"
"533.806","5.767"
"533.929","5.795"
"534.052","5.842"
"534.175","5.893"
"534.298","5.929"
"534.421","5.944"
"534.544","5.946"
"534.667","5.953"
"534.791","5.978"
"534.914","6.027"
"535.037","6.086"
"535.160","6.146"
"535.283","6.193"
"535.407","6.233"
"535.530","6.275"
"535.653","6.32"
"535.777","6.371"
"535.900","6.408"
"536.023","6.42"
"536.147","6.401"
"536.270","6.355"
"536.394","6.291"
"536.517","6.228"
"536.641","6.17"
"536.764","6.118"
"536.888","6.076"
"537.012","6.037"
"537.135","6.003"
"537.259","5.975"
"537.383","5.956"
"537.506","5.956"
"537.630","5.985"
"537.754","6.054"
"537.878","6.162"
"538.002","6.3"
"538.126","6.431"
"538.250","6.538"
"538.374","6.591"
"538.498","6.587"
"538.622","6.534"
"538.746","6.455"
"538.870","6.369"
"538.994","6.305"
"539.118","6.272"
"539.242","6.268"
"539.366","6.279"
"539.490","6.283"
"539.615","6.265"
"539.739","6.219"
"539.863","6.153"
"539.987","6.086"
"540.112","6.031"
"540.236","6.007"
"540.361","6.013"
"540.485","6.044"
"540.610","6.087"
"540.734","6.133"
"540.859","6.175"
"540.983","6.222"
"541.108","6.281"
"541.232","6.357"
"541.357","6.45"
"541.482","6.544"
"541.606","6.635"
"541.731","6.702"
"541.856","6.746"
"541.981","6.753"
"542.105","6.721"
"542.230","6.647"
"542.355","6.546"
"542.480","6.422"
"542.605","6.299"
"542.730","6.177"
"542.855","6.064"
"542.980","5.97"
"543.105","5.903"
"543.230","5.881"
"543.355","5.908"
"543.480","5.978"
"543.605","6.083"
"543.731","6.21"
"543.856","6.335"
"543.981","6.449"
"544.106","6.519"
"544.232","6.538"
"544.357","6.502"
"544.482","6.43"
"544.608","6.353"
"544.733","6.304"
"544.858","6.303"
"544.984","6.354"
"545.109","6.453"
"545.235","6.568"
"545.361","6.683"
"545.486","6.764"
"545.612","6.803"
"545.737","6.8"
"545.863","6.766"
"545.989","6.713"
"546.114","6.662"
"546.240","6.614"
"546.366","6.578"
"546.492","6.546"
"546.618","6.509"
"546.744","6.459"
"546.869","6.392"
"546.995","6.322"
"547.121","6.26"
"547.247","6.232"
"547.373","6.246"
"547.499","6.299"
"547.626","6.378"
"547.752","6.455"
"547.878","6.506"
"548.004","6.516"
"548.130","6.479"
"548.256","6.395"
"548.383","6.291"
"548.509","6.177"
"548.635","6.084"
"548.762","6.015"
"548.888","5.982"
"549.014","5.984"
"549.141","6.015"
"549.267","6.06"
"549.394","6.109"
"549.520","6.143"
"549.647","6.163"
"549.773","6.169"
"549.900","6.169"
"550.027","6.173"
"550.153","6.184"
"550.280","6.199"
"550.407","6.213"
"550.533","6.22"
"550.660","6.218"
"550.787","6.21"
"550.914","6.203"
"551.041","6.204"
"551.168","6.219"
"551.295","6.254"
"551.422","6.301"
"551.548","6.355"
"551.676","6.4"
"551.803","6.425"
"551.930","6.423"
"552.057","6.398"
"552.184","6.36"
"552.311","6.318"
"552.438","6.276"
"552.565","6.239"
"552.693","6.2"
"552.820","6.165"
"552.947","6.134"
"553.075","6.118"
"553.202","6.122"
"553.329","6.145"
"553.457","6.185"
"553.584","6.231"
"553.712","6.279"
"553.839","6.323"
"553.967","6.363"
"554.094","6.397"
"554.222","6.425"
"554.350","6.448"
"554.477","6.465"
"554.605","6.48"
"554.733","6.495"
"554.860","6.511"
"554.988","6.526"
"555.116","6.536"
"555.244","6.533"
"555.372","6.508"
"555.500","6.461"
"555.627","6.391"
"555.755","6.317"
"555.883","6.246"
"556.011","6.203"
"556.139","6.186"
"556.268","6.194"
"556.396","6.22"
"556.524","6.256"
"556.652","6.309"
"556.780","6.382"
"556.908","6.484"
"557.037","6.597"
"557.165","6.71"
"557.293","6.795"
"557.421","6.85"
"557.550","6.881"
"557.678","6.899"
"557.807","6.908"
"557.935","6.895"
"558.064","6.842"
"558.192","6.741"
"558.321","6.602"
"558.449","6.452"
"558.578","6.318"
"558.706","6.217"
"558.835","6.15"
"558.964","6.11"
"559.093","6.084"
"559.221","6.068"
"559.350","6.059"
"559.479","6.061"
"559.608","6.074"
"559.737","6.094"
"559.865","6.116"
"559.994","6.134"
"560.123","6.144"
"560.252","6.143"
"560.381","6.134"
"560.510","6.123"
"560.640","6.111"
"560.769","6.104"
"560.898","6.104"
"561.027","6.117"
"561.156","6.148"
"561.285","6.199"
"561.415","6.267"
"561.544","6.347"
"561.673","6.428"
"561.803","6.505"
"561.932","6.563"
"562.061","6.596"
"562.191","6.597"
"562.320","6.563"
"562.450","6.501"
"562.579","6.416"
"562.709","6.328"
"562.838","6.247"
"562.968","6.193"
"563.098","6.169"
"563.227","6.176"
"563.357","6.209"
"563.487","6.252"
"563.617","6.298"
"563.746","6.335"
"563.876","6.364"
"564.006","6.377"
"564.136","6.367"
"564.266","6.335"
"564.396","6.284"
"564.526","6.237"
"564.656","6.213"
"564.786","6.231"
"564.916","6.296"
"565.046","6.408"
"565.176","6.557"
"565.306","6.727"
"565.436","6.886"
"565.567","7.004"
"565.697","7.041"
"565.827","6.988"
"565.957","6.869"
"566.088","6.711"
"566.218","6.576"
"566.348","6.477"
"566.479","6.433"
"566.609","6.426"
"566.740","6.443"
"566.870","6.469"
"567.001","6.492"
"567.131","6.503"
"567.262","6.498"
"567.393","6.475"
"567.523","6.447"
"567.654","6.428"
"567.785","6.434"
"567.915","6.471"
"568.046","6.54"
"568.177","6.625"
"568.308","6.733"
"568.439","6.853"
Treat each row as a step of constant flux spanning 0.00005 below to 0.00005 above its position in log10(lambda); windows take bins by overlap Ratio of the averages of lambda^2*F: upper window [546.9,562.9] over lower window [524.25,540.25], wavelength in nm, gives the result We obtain 1.1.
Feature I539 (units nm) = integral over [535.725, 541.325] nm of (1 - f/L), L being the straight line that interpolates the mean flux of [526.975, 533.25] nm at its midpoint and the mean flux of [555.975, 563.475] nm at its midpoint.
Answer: 0.15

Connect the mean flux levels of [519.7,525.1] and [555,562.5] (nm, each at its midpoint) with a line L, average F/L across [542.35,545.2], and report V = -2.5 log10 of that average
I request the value 0.02 mag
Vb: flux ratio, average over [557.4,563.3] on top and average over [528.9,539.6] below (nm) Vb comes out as 1.0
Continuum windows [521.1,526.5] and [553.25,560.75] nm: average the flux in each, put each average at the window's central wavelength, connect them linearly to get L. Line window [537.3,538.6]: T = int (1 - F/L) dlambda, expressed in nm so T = 0.001 nm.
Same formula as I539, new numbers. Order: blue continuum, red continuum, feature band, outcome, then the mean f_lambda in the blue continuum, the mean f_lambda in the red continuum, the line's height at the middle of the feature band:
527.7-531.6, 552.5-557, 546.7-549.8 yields 0.059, 6.47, 6.33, 6.37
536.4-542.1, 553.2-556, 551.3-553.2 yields 0.024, 6.27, 6.38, 6.37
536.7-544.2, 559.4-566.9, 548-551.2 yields 0.064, 6.26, 6.37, 6.3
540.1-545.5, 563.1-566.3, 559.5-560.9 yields 0.073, 6.33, 6.48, 6.45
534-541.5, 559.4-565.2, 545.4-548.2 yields -0.131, 6.2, 6.27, 6.22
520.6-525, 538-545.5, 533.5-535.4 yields 0.103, 6.22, 6.33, 6.29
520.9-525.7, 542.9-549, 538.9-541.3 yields 0.054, 6.21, 6.37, 6.33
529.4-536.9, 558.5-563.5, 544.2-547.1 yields -0.120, 6.31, 6.24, 6.28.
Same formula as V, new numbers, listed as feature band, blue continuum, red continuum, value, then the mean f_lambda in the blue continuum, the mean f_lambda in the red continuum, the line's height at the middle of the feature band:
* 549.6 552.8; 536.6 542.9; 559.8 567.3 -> 0.01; 6.29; 6.39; 6.34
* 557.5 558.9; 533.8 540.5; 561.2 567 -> -0.04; 6.17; 6.45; 6.39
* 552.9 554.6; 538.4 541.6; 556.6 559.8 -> 0.02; 6.27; 6.46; 6.42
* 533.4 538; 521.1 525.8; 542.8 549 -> 0.04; 6.21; 6.37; 6.29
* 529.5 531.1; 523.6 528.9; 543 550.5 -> -0.05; 6.2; 6.33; 6.23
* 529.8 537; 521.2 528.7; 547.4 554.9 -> -0.01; 6.18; 6.26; 6.21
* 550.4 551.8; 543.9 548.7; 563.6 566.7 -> 0.04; 6.46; 6.52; 6.48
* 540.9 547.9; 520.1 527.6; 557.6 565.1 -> -0.03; 6.2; 6.32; 6.27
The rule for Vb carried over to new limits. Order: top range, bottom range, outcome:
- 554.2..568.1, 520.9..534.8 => 1.03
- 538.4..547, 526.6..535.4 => 1.01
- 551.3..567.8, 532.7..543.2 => 1.03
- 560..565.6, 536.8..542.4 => 1.01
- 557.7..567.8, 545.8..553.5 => 1.02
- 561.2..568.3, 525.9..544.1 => 1.03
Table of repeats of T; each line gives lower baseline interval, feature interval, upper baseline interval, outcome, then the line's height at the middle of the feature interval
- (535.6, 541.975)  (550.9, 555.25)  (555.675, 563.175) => 0.00 nm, 6.33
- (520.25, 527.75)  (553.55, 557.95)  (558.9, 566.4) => -0.11 nm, 6.32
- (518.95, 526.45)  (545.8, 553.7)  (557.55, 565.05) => 0.02 nm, 6.31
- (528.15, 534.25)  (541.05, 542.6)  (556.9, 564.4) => -0.05 nm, 6.37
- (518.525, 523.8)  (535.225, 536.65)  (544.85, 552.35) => 0.00 nm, 6.32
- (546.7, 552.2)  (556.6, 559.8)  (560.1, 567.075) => -0.06 nm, 6.35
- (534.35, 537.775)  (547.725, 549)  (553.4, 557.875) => 0.01 nm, 6.34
